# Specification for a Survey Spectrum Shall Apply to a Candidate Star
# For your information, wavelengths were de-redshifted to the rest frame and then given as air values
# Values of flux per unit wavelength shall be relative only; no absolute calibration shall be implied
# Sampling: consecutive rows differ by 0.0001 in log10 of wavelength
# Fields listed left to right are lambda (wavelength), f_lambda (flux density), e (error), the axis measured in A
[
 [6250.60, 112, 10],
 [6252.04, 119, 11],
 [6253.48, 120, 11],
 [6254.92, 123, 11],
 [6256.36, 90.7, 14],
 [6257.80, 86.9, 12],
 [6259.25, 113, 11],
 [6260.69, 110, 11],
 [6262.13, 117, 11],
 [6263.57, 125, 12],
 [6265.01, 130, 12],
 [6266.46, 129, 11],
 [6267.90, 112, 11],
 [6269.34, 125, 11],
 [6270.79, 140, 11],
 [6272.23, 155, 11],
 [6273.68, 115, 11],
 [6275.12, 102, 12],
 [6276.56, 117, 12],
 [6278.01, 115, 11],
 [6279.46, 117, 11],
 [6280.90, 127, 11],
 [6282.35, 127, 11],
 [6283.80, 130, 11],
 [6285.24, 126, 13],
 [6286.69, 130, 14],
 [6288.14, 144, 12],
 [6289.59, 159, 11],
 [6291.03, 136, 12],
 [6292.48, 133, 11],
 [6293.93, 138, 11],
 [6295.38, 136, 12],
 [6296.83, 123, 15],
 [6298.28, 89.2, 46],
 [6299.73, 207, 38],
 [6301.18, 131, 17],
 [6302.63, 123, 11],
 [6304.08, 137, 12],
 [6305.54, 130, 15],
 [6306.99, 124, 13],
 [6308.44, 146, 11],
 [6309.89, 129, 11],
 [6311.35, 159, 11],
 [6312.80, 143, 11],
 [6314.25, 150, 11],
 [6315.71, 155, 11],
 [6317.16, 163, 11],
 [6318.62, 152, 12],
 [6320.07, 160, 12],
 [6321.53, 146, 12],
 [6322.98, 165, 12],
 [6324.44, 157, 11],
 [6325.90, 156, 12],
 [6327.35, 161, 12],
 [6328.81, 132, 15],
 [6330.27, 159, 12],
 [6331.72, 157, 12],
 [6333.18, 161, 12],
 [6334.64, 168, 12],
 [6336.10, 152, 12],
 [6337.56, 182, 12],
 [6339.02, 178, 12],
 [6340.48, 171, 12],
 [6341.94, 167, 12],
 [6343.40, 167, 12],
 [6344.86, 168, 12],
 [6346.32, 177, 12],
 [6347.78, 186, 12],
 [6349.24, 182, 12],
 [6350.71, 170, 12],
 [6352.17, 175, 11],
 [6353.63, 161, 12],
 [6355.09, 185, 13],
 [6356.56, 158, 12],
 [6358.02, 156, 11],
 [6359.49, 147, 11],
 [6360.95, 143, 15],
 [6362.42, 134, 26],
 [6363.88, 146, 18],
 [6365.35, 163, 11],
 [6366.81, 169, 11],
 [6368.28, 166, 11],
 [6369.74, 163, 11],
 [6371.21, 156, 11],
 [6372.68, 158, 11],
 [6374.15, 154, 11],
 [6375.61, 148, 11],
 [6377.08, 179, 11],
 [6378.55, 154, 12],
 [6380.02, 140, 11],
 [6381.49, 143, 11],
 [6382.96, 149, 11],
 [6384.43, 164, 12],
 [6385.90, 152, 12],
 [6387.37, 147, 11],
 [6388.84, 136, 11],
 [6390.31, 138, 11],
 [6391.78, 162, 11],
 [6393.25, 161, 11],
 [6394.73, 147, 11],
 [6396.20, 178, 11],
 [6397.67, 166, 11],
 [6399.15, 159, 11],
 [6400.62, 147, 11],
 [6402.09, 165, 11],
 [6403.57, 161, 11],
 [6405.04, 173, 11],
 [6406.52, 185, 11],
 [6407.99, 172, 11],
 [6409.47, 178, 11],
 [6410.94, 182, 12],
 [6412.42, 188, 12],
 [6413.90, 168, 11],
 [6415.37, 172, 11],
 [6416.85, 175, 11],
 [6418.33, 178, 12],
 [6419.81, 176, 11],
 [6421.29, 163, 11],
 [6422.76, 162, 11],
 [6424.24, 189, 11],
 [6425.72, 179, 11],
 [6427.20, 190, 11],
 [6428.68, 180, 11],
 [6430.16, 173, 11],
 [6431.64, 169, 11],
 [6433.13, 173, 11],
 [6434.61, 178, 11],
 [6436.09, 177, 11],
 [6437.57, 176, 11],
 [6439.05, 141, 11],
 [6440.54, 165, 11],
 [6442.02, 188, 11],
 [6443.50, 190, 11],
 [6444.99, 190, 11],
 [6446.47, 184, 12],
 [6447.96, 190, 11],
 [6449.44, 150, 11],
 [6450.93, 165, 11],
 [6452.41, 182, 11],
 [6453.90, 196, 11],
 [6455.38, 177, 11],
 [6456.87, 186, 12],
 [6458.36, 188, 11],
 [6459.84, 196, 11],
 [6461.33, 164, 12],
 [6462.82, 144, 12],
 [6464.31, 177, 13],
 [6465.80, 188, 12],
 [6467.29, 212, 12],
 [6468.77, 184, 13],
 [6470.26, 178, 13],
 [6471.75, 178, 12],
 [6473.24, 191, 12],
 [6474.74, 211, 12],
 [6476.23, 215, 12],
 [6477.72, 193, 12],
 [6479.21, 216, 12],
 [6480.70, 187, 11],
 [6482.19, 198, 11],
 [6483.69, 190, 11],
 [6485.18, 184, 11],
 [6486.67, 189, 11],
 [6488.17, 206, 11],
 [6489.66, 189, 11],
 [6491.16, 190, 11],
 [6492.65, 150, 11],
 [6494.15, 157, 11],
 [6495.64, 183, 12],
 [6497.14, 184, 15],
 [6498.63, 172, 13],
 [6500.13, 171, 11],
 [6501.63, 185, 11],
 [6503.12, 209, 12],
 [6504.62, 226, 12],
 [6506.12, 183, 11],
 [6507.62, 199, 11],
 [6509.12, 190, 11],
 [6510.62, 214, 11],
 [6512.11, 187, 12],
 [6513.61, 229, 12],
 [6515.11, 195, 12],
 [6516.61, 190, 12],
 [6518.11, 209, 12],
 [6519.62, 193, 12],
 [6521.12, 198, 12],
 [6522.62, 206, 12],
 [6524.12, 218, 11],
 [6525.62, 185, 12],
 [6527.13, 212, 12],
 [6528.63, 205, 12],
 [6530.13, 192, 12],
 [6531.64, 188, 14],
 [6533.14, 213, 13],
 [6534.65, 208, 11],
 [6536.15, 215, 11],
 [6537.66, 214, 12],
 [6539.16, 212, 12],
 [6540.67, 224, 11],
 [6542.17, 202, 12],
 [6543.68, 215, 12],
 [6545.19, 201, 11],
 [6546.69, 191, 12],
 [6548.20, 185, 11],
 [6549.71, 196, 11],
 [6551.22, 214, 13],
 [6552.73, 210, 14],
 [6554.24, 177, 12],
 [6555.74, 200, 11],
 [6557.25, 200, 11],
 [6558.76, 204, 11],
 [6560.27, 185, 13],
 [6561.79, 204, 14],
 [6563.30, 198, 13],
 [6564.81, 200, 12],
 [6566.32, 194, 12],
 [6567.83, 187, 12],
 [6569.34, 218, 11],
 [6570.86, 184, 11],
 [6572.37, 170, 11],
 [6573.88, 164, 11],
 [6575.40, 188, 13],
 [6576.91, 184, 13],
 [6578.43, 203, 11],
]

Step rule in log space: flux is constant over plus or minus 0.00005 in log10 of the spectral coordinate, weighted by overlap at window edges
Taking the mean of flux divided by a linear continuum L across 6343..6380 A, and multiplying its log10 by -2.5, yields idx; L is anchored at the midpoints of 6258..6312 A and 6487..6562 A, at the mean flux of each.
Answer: -0.08 mag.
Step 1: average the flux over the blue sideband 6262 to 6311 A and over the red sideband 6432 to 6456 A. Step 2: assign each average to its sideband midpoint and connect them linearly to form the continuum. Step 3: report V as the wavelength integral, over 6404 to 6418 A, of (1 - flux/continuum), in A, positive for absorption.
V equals -0.8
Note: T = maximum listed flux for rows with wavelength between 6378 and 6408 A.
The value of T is 185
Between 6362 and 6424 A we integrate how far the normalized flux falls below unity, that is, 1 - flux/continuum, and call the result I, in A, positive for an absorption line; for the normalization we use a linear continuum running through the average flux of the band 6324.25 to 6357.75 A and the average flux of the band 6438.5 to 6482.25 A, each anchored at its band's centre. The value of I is 4.5 A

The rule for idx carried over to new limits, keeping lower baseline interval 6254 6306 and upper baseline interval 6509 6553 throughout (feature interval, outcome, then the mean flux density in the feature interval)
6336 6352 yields -0.19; 174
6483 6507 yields 0.04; 186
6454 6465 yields 0.03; 177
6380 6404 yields 0.05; 154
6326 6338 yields -0.12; 158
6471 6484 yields -0.06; 198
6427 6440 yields 0.01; 172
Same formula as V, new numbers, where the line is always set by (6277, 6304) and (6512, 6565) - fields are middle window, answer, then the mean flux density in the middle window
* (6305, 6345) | -3.7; 156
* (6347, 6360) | -1.6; 169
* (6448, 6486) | -0.8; 186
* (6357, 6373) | -0.1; 155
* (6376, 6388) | 0.4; 153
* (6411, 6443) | -0.7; 175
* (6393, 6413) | -0.5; 169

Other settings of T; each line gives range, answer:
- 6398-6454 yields 196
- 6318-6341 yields 182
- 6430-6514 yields 229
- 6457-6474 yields 212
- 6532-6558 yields 224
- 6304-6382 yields 186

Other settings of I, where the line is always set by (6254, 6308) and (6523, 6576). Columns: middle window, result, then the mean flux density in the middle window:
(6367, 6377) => -0.56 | 160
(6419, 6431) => -0.79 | 177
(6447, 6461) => -0.59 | 181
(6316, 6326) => -1.44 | 157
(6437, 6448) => -0.45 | 177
